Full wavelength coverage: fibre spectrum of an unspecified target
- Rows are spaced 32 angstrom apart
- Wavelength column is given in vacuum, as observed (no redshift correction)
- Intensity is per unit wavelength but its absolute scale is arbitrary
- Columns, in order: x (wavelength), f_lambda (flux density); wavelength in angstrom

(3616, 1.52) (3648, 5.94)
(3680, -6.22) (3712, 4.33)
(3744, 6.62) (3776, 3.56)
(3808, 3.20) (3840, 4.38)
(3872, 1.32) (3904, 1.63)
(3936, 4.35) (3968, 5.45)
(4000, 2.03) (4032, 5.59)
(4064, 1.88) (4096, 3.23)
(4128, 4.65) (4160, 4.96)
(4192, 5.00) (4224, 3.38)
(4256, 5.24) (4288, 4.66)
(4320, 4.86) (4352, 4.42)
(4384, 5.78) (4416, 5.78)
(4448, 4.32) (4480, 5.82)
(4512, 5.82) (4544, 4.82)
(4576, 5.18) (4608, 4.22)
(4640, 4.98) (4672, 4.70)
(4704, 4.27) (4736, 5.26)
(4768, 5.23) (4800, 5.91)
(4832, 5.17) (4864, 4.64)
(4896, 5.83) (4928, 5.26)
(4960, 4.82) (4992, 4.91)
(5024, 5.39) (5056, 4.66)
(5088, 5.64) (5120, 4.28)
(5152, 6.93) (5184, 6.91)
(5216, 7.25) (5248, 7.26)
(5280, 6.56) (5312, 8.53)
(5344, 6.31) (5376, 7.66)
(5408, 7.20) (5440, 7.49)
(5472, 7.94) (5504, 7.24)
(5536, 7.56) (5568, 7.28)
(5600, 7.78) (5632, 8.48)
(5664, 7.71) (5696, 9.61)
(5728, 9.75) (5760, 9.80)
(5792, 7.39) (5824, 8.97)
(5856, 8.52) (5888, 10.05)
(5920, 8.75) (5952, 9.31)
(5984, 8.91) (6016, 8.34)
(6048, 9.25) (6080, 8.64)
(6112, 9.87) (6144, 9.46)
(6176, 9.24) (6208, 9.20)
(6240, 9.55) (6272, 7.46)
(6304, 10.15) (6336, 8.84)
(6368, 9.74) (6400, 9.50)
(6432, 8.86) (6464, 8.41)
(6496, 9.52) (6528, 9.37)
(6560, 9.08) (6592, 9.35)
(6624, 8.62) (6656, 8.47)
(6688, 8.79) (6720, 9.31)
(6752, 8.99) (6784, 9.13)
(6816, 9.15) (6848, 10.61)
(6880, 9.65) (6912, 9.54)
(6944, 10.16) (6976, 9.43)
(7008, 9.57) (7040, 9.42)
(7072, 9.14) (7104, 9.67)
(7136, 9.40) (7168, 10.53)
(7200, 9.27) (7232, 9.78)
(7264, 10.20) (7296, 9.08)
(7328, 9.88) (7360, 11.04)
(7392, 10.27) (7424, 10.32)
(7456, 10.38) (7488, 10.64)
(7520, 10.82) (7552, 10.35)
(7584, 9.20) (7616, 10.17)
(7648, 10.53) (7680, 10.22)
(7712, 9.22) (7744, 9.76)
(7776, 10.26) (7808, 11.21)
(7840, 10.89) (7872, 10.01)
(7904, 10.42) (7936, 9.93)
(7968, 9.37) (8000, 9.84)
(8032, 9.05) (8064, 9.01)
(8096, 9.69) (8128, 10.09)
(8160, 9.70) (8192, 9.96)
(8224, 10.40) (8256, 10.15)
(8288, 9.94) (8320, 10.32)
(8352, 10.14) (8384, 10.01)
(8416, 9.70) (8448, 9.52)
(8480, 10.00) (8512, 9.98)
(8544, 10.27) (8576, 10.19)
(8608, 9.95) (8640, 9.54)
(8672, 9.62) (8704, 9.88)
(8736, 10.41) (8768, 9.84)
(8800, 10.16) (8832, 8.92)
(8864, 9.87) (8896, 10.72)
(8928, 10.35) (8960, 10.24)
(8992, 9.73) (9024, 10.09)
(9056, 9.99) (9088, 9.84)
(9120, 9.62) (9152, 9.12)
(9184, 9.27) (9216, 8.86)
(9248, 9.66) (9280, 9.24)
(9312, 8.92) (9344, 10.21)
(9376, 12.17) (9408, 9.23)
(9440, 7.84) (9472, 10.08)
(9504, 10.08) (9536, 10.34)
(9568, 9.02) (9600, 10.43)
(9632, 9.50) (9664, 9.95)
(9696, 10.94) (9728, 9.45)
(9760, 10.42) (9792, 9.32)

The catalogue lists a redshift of 0.289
